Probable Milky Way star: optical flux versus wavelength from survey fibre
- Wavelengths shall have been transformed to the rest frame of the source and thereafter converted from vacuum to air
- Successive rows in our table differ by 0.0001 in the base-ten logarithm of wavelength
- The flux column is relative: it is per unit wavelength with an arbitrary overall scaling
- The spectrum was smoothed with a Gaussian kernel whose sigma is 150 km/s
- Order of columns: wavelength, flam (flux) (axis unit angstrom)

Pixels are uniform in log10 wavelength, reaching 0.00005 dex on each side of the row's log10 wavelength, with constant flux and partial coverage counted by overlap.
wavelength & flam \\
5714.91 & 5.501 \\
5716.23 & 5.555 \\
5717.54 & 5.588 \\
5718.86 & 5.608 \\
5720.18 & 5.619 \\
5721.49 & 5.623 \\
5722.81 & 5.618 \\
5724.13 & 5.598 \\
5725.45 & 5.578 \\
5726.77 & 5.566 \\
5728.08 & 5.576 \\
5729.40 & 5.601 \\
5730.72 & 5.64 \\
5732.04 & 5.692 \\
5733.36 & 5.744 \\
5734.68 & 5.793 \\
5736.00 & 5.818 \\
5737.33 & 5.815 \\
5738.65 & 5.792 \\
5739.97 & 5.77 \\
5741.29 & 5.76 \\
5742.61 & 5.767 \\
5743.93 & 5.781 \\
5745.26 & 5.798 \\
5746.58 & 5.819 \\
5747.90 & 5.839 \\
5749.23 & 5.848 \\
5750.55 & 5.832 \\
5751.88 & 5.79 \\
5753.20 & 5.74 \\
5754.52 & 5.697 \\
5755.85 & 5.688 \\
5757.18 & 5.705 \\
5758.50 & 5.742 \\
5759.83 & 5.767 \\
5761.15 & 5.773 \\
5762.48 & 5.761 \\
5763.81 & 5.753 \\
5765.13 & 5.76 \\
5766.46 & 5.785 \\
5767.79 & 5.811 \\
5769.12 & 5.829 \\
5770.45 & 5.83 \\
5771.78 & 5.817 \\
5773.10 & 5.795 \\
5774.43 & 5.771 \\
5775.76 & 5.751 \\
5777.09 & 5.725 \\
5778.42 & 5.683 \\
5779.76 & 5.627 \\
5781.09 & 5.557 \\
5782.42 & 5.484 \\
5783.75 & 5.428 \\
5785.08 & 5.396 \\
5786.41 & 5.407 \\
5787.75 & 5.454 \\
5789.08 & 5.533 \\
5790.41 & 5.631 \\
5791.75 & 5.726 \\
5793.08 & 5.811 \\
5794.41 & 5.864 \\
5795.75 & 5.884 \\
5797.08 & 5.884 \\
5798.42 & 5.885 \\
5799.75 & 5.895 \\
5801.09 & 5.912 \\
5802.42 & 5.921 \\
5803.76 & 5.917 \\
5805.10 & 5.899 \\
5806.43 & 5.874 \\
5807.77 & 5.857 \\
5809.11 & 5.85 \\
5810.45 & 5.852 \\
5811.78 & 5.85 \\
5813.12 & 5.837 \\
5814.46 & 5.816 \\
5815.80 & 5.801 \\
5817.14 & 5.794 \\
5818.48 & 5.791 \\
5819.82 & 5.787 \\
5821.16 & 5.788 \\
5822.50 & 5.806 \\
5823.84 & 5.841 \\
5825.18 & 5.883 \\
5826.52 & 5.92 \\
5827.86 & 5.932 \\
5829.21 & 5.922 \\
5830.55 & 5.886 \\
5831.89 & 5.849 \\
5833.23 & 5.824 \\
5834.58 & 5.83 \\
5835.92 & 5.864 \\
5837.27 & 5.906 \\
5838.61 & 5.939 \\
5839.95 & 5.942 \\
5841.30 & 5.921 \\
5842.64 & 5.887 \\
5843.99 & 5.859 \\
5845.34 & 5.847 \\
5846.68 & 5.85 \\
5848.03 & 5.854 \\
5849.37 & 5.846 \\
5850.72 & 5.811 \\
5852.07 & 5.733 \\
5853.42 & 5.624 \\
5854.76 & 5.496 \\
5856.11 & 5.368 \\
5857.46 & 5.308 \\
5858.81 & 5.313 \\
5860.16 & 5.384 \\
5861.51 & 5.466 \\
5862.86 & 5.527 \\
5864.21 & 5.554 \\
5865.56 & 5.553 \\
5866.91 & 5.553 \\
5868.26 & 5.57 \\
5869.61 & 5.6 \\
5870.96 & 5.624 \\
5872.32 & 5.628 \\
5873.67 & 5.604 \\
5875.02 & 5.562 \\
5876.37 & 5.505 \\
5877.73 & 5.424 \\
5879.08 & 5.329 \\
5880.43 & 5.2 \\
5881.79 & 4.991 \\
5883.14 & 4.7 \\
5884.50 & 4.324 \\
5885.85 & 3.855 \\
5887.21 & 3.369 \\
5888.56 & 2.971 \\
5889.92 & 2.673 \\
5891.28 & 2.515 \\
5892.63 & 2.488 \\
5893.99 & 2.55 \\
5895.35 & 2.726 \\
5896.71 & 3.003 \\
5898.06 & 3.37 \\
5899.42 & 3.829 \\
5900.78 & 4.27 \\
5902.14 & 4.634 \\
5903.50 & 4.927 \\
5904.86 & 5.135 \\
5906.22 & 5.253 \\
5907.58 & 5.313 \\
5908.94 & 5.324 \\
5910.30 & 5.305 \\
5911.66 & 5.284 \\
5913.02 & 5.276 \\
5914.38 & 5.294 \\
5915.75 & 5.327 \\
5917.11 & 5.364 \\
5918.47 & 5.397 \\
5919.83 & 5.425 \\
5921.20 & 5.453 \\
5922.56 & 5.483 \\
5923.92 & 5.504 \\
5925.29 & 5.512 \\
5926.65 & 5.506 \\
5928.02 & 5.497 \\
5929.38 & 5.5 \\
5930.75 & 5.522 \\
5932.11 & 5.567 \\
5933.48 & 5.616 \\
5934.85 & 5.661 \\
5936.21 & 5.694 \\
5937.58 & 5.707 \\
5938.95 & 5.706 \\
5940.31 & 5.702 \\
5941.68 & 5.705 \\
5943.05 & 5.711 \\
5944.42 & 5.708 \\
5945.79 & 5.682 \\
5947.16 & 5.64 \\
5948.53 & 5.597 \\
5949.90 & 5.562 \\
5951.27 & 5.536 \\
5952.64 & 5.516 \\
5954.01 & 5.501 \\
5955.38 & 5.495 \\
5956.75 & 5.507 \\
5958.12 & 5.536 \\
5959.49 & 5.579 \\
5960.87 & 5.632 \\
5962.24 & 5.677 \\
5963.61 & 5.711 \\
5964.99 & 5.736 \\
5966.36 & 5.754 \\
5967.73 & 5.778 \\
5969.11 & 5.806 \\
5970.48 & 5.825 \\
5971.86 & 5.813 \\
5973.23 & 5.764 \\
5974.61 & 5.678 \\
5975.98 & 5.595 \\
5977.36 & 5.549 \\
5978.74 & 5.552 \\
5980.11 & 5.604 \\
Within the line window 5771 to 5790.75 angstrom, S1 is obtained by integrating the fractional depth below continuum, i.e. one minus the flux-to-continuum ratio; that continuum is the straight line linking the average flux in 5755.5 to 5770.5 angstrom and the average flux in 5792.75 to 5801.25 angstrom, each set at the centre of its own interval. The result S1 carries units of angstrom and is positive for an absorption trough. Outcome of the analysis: 0.7 angstrom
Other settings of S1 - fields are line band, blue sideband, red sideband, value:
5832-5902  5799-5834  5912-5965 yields 9.1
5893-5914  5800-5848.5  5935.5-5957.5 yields 4.8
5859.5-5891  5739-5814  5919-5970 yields 3.9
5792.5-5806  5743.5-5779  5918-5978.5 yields -0.3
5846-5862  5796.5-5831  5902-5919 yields 0.0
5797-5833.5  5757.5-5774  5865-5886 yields -2.0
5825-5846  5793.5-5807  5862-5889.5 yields -1.5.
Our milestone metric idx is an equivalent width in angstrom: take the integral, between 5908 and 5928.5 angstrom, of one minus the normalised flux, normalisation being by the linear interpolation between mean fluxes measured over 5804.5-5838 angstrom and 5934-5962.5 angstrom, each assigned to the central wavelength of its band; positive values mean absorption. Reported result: 1.01 angstrom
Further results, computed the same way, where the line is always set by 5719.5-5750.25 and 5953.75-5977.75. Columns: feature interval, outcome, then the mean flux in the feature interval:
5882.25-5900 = 7.5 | 3.28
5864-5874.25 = 0.2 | 5.59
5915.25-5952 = 0.7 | 5.57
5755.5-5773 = -0.2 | 5.77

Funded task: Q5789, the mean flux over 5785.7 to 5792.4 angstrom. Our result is 5.54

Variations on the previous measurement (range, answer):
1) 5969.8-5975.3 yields 5.77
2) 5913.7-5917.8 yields 5.33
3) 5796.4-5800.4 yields 5.9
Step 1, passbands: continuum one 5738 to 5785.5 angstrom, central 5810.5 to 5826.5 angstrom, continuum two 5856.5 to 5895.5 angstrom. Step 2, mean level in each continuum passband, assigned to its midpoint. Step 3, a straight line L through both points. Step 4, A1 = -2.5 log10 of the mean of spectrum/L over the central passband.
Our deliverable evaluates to -0.12 mag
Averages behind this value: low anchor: 5.74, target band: 5.83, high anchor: 4.71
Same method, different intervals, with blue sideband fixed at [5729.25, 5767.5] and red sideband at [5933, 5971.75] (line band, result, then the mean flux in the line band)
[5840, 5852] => -0.03 mag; 5.85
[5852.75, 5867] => 0.05 mag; 5.47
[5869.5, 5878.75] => 0.03 mag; 5.55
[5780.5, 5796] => 0.03 mag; 5.59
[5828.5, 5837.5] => -0.03 mag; 5.86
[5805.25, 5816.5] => -0.02 mag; 5.85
